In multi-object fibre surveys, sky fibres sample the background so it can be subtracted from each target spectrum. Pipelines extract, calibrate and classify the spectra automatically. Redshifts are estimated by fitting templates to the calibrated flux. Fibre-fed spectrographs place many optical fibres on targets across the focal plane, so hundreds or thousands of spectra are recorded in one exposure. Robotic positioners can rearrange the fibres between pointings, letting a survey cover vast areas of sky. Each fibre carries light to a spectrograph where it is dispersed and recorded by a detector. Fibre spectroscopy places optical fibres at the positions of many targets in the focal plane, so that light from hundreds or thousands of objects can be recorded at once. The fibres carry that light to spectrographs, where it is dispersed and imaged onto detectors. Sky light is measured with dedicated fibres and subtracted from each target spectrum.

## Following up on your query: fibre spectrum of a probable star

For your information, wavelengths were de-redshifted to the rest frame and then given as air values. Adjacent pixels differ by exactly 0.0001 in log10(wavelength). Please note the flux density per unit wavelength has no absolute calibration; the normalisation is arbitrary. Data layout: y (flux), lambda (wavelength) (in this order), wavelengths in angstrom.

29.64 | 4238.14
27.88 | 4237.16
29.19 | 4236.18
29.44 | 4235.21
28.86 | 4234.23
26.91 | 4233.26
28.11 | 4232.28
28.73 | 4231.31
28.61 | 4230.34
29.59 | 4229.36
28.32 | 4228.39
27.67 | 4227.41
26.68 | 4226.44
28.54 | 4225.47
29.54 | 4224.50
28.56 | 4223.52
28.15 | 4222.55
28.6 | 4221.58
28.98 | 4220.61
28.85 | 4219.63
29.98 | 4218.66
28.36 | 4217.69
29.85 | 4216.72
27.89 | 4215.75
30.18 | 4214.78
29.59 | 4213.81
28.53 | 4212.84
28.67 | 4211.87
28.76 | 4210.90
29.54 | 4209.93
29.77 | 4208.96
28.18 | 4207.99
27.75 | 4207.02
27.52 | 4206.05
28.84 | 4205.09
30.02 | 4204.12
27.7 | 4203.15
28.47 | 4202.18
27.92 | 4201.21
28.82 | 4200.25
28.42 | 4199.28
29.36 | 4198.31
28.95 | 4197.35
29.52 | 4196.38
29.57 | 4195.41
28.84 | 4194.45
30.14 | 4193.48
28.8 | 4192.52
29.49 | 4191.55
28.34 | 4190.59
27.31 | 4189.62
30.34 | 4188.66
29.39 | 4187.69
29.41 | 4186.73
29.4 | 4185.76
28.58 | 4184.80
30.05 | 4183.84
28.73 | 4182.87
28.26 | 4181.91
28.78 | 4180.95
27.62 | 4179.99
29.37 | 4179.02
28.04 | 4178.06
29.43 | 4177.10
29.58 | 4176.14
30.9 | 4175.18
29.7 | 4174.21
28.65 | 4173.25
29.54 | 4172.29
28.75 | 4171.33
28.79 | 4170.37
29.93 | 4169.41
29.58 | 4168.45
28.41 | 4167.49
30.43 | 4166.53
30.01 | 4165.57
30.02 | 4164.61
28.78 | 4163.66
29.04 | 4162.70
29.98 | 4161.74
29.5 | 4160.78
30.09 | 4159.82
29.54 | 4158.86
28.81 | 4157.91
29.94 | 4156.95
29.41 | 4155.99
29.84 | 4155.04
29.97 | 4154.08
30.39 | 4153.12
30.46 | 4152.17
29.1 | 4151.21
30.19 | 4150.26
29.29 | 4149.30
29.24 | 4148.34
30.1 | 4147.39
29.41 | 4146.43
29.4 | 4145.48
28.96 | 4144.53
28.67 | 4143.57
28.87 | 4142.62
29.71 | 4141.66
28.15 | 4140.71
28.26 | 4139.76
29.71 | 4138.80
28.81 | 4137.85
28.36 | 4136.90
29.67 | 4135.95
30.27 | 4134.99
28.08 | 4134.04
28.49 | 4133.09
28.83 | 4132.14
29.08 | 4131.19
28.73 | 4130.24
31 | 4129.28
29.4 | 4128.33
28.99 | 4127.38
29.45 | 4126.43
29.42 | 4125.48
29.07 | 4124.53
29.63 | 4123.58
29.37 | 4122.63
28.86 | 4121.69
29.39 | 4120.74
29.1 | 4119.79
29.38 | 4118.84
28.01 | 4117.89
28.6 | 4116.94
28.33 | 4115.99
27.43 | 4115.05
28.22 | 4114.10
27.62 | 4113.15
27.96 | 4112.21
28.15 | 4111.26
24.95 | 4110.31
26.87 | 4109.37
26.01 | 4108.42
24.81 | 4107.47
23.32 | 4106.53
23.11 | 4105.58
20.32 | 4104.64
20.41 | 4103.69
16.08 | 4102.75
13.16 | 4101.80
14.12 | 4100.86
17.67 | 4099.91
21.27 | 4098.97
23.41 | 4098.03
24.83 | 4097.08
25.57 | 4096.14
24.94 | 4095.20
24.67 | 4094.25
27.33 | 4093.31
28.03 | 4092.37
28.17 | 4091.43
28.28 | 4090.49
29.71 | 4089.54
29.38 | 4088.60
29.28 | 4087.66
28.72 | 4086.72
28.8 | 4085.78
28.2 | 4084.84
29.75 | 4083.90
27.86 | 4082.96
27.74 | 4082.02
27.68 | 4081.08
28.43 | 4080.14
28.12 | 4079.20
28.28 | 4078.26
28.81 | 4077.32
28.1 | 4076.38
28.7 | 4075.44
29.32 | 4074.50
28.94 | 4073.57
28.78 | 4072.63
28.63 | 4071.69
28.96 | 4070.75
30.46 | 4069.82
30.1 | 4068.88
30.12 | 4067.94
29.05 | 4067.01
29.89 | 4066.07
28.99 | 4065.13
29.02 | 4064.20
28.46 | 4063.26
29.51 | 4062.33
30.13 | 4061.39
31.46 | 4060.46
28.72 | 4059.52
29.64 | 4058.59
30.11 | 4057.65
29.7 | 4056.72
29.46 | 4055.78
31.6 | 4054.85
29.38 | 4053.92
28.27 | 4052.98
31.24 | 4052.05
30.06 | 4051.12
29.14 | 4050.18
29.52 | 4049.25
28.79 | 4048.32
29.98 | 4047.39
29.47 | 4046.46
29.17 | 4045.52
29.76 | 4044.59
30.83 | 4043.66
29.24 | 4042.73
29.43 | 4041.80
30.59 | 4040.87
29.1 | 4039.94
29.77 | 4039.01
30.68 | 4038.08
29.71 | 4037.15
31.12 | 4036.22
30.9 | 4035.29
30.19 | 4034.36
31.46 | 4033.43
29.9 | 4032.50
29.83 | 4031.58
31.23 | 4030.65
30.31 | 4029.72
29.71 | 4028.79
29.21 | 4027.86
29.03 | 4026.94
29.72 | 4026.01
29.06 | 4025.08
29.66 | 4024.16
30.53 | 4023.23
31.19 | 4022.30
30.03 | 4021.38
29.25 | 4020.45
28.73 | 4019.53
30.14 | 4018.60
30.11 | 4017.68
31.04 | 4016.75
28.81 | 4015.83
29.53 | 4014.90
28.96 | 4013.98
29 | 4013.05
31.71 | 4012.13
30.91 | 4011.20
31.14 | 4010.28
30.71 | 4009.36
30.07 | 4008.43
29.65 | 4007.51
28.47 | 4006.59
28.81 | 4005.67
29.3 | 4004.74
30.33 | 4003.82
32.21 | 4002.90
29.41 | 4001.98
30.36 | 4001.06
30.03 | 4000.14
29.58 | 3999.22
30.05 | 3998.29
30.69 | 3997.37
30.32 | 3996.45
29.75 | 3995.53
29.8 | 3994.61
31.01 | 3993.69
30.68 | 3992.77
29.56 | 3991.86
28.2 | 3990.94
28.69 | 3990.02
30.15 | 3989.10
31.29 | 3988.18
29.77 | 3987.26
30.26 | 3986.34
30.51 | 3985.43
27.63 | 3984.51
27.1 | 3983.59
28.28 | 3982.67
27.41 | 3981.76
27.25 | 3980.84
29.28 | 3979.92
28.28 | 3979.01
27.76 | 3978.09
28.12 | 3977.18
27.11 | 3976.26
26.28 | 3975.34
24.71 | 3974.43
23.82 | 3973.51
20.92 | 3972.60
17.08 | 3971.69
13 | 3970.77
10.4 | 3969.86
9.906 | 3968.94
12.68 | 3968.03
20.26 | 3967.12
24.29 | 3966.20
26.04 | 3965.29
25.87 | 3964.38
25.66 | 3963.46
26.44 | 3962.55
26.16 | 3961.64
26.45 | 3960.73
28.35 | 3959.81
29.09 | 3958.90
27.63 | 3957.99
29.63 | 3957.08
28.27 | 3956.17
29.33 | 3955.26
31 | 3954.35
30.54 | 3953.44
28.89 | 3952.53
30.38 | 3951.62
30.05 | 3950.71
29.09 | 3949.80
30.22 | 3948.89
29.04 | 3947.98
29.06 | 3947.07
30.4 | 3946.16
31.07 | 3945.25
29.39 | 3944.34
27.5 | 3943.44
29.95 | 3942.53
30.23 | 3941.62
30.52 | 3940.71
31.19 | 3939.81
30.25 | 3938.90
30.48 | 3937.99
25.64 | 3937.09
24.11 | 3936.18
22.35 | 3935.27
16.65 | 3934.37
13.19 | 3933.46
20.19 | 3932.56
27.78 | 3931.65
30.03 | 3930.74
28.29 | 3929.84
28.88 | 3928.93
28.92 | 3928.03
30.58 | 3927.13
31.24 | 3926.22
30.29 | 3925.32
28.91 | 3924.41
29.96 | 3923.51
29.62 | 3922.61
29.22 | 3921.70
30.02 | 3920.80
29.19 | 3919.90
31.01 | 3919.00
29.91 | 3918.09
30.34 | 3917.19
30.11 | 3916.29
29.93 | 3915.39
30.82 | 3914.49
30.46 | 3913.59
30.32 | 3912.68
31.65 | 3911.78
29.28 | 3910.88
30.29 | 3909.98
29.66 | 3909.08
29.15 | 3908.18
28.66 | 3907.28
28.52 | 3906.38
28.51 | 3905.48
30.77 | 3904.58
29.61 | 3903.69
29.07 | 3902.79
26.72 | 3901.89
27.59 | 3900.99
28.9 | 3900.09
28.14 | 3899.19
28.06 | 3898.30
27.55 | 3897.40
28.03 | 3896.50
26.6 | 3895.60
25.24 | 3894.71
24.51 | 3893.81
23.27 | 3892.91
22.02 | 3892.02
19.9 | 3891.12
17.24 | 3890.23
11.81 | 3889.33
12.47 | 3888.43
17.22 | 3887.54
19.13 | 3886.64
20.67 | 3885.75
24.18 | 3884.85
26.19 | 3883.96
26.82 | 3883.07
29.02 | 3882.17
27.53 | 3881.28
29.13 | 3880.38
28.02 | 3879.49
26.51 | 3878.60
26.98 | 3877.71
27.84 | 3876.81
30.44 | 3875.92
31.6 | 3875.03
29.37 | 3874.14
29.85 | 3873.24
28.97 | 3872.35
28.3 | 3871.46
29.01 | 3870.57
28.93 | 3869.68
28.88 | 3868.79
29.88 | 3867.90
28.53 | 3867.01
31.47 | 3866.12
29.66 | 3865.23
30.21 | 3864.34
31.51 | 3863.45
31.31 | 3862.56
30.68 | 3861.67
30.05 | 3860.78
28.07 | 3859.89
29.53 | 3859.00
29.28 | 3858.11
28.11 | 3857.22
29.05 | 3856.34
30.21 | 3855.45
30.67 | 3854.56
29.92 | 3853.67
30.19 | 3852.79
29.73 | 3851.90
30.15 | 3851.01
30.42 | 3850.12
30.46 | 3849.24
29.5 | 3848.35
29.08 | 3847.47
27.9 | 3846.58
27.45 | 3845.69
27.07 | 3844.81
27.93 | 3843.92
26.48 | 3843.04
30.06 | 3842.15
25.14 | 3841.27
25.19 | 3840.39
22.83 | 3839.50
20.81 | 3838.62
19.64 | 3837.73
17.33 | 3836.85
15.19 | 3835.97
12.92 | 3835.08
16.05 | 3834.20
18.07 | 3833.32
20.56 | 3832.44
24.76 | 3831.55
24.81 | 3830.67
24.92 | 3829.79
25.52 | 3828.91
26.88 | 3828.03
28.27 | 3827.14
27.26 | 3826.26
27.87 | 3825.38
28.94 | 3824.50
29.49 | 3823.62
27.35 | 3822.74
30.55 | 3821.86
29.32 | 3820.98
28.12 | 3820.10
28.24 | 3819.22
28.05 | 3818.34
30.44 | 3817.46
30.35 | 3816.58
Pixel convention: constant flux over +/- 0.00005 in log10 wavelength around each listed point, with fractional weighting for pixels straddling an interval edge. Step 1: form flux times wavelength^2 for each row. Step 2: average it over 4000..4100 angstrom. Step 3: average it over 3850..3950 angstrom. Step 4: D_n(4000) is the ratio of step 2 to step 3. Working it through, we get 1.13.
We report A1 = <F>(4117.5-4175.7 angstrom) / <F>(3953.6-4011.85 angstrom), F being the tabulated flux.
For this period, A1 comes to 1.1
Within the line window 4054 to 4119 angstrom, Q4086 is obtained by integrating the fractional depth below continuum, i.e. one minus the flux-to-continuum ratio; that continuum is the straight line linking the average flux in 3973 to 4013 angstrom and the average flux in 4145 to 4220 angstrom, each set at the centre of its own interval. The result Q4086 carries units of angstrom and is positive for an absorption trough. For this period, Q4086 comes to 4.7 angstrom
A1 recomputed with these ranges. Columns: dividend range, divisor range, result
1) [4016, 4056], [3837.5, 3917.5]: 1.09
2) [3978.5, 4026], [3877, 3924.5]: 1.11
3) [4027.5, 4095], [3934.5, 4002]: 1.08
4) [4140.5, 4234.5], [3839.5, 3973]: 1.07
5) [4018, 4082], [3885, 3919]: 1.13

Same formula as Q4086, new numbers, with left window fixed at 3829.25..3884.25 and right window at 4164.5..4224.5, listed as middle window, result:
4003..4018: -1.0 angstrom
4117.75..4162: -0.9 angstrom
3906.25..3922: -1.4 angstrom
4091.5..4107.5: 3.6 angstrom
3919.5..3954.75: -0.9 angstrom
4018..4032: -0.9 angstrom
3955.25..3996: 2.7 angstrom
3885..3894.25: 2.8 angstrom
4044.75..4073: -1.3 angstrom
